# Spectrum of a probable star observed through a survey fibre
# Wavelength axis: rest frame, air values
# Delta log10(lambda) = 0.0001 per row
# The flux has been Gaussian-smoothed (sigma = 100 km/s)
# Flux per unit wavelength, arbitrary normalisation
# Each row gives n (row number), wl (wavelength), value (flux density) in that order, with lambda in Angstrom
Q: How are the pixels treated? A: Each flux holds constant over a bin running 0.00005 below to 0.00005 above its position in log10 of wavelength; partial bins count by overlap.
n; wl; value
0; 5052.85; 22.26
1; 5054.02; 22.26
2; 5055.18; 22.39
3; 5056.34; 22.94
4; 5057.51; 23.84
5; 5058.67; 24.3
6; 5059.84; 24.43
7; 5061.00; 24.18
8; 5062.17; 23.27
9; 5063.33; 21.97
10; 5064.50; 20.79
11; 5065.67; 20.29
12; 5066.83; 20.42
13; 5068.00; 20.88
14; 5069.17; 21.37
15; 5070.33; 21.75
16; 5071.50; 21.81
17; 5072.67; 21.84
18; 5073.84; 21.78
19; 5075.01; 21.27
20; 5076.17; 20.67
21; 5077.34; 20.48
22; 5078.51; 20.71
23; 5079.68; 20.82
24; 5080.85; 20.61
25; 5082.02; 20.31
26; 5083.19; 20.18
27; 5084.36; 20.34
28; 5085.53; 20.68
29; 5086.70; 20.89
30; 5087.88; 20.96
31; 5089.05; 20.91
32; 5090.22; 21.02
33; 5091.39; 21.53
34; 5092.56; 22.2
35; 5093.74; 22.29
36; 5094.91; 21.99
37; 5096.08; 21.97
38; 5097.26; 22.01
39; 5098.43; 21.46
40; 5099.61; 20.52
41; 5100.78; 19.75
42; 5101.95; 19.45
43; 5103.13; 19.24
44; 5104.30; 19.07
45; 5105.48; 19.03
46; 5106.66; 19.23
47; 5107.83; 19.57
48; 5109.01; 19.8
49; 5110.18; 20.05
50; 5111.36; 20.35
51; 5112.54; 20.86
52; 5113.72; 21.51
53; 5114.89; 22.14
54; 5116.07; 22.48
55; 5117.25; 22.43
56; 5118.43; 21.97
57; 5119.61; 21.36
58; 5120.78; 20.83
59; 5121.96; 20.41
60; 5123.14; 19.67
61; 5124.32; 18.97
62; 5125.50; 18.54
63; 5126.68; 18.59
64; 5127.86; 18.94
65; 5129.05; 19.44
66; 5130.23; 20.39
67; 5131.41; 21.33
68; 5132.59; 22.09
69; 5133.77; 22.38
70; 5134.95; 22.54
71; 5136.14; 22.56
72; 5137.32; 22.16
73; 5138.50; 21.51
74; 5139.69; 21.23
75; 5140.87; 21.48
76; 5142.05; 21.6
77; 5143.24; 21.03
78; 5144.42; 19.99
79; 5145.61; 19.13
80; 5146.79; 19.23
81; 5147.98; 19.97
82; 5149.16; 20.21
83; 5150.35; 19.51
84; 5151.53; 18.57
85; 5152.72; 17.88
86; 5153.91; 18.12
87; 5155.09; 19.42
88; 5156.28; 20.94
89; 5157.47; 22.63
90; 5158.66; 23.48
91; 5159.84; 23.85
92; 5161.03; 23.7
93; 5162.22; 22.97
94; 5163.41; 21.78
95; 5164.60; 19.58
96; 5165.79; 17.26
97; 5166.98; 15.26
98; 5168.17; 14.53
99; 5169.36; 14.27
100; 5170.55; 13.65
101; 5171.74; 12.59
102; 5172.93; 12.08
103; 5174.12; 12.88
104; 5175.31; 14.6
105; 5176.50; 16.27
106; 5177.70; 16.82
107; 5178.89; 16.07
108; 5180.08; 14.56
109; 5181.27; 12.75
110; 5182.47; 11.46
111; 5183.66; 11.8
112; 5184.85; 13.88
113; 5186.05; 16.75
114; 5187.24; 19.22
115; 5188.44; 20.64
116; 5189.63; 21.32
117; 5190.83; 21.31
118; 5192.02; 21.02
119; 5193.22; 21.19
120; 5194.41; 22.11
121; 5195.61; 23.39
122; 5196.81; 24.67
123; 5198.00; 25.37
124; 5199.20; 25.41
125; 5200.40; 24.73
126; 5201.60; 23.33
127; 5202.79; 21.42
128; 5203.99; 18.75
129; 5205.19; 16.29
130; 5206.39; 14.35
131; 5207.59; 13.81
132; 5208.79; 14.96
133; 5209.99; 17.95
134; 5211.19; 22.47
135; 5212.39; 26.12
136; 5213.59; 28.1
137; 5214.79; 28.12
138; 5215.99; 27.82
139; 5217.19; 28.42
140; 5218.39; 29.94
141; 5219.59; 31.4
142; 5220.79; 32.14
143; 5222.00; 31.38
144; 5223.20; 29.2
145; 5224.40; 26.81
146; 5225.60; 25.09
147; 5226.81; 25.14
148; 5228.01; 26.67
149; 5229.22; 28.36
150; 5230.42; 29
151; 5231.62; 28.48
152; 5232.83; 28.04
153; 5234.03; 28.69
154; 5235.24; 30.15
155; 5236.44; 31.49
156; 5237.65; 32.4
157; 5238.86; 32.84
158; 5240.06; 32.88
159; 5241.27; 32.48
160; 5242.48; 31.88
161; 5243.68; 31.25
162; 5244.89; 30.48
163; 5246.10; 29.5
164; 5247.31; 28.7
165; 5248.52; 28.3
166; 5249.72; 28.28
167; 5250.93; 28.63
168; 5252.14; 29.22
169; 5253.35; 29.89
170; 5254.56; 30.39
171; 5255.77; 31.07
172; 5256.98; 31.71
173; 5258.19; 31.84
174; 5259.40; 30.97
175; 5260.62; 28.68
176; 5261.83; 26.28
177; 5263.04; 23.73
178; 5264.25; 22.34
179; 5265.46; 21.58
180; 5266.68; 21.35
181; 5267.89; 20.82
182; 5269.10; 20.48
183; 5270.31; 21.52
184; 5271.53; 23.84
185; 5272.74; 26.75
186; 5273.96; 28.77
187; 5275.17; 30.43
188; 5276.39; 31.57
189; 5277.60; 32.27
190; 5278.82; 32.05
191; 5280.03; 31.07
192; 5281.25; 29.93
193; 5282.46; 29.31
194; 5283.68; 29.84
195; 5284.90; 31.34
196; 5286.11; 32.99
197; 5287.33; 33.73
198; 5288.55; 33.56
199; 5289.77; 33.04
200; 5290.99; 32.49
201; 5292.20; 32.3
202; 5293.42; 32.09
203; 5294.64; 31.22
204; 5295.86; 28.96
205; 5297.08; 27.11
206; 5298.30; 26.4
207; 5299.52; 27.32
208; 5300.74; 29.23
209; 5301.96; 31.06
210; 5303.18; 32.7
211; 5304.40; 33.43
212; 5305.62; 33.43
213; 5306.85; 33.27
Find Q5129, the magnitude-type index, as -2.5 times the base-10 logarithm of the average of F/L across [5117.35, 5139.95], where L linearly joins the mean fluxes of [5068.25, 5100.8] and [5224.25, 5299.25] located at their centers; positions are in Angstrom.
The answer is 0.11 mag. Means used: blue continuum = 21.2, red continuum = 29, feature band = 20.8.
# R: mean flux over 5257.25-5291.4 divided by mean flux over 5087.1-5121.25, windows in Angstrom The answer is 1.35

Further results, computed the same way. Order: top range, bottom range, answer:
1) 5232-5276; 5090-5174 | 1.41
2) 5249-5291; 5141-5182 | 1.57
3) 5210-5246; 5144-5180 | 1.60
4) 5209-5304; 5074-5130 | 1.40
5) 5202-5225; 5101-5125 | 1.19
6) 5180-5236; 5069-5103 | 1.10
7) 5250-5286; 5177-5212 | 1.48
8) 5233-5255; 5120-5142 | 1.46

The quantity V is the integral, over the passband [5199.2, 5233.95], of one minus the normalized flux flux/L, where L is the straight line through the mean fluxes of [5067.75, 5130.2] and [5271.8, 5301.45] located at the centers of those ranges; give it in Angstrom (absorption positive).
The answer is 2.4 Angstrom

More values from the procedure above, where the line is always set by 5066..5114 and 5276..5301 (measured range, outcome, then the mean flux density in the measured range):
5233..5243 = -1.1 Angstrom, 31.4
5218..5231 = -0.5 Angstrom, 28.6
